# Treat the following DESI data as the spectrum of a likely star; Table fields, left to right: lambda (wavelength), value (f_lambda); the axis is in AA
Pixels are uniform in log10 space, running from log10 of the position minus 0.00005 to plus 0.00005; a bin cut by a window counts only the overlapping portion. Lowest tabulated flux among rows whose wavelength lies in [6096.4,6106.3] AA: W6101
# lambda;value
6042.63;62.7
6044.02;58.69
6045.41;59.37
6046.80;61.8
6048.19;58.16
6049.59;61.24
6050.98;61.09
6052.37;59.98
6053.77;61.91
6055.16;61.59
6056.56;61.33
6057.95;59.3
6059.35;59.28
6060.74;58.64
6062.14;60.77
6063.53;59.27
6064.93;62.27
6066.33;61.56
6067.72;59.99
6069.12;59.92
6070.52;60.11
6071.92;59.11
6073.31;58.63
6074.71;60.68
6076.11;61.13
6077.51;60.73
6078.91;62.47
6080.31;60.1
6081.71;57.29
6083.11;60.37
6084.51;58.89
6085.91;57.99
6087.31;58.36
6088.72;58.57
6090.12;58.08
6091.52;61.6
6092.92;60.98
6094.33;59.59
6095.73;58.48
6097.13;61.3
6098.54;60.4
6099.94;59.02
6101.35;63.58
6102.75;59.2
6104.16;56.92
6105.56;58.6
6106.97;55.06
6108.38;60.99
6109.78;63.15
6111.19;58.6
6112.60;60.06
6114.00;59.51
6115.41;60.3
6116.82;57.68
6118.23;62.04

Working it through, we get 56.92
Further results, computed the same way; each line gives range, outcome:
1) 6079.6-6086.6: 57.29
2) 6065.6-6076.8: 58.63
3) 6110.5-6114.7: 58.6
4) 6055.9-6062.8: 58.64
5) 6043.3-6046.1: 58.69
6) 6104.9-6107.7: 55.06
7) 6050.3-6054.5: 59.98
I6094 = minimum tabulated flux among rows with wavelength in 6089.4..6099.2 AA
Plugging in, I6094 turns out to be 58.08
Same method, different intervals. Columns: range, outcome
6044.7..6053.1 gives 58.16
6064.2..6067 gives 61.56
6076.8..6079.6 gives 60.73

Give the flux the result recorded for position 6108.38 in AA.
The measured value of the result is 60.99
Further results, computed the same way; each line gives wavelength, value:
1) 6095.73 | 58.48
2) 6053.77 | 61.91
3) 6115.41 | 60.3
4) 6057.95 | 59.3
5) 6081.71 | 57.29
